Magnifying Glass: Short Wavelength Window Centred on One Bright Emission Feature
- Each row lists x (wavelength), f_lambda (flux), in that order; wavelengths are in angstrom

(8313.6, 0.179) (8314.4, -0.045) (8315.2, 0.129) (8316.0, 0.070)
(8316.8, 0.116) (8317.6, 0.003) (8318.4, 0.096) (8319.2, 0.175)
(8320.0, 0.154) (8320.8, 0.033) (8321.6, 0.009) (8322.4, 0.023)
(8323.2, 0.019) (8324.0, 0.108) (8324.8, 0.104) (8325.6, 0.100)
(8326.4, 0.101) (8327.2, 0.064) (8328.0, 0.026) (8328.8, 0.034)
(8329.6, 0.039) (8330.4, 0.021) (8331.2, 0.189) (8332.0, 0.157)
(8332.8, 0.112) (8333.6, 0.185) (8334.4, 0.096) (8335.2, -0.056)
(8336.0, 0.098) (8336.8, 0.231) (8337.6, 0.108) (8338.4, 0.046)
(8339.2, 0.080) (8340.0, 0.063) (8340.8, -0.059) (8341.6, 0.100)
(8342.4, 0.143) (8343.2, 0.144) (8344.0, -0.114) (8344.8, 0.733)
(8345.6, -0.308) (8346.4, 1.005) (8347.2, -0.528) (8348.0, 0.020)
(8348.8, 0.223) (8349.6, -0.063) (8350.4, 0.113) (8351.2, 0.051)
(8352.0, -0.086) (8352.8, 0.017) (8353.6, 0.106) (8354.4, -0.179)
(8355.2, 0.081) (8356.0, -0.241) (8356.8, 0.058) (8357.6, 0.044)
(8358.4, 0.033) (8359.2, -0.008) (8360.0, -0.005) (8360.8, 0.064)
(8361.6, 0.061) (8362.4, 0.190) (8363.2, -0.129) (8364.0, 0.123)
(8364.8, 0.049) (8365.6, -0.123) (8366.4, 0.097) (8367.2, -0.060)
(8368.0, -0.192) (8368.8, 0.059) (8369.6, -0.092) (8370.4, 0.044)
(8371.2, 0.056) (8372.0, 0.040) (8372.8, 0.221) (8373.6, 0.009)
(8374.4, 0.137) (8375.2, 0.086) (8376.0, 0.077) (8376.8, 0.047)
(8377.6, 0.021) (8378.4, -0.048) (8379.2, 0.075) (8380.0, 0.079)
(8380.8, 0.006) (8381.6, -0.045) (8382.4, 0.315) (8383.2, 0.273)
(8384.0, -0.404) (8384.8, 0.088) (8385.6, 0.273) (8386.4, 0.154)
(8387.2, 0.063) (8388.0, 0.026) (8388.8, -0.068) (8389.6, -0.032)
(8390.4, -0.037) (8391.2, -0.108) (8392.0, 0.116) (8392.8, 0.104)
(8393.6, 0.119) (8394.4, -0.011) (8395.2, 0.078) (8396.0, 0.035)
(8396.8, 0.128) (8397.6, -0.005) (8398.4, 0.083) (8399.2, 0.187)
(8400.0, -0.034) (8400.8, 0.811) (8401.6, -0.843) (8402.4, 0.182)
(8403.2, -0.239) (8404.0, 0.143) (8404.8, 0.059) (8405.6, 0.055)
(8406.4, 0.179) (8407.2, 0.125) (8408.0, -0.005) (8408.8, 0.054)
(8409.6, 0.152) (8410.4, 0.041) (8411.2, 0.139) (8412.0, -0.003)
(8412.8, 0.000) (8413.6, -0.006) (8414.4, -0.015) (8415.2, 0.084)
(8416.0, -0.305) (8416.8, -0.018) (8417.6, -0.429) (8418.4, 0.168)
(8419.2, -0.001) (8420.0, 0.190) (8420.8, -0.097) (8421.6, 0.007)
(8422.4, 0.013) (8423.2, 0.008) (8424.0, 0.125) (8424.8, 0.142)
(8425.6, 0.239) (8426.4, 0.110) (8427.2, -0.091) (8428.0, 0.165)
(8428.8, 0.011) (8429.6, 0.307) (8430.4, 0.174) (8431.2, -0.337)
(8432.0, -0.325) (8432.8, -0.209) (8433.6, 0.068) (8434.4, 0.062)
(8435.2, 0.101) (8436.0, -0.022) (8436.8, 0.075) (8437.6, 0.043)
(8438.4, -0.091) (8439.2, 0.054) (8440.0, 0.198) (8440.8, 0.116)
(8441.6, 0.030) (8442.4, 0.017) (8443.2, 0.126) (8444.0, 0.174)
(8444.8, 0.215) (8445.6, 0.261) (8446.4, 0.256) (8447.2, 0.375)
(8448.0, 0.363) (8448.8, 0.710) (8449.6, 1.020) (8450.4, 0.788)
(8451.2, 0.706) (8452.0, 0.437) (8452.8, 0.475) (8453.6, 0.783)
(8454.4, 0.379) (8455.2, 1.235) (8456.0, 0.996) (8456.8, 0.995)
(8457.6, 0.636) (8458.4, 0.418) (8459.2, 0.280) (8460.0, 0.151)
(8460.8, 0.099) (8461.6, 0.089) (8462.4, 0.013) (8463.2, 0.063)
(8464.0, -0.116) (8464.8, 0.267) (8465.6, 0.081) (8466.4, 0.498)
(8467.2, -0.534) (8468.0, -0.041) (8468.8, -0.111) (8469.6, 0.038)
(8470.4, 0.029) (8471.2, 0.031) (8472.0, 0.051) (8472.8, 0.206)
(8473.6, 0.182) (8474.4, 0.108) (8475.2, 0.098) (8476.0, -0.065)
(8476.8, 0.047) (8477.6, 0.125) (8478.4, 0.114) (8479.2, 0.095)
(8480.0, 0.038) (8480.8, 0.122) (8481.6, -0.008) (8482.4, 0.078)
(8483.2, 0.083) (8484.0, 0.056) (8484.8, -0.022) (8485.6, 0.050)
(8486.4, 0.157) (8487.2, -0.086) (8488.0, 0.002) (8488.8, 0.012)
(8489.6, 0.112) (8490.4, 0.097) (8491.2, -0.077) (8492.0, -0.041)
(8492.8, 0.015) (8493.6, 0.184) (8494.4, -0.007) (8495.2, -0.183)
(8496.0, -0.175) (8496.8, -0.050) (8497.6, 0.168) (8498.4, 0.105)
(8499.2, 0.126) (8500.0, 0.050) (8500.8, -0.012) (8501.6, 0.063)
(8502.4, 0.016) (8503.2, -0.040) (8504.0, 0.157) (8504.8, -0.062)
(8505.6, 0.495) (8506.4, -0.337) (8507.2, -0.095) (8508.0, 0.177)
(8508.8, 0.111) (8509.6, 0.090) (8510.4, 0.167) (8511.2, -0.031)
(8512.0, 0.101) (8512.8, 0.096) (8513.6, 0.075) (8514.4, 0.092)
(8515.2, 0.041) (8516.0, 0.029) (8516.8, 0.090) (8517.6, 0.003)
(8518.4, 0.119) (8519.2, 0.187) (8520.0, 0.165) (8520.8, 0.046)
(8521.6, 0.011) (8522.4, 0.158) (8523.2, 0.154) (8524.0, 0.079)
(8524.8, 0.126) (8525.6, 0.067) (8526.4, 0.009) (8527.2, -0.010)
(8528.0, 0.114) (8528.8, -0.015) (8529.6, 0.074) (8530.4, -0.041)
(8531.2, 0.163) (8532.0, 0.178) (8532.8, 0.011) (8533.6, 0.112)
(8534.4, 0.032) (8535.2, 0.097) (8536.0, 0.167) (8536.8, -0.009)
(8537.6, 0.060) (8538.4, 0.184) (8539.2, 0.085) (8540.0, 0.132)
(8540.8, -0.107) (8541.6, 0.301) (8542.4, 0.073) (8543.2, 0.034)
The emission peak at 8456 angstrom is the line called [O II]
